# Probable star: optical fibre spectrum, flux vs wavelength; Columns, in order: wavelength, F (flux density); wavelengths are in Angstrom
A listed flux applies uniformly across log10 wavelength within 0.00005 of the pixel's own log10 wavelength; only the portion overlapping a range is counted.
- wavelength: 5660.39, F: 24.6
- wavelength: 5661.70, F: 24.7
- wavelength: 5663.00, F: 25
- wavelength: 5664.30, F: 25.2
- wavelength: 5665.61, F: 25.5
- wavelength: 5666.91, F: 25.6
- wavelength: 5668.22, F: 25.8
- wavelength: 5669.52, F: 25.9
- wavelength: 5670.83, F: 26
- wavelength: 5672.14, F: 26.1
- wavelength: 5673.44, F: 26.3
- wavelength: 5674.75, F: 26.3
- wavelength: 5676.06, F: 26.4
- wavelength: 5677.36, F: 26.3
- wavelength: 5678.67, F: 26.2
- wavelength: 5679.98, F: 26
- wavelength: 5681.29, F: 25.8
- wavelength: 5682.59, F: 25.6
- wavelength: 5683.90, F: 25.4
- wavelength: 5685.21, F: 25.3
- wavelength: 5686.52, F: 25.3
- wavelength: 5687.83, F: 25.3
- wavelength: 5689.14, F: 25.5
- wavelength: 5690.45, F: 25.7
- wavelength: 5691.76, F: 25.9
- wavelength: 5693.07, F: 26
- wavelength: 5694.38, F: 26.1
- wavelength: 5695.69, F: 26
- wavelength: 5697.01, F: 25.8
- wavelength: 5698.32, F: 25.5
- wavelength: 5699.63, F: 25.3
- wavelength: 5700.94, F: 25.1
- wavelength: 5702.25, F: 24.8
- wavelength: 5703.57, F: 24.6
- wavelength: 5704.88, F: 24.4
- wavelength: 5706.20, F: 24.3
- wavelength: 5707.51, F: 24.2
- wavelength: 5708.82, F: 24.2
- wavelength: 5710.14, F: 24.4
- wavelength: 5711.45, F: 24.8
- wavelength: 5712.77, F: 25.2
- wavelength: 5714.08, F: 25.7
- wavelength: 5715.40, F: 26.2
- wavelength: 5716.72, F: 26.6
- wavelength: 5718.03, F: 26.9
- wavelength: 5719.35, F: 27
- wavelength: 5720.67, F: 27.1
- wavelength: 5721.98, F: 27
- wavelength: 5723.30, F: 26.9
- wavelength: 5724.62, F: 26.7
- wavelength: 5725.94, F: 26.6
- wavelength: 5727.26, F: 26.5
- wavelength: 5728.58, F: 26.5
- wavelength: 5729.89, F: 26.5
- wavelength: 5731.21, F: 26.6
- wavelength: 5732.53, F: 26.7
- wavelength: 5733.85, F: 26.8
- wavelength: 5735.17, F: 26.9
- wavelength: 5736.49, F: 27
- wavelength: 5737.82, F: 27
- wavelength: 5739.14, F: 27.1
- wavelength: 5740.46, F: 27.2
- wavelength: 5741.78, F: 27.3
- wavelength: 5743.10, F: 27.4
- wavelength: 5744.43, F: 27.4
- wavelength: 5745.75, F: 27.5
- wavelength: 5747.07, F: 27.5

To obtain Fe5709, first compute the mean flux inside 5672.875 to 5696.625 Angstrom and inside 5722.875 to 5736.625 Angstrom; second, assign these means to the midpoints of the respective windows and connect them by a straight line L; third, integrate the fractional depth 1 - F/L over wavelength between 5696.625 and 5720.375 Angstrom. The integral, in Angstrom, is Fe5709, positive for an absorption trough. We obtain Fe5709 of 0.9 Angstrom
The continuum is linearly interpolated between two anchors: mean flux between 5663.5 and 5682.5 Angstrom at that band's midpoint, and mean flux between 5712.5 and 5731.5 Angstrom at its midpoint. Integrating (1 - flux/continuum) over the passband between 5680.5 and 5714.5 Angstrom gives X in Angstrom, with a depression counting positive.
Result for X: 1.3 Angstrom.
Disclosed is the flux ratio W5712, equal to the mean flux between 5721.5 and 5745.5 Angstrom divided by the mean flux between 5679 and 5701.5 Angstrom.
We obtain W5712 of 1.05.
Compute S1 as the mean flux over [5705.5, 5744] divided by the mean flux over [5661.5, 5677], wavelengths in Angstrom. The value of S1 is 1.02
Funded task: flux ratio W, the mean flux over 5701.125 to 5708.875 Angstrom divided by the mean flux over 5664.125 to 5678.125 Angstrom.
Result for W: 0.9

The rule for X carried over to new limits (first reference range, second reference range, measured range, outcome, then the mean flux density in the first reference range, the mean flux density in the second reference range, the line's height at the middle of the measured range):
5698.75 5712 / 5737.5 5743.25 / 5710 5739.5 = -0.5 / 24.6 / 27.2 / 26.1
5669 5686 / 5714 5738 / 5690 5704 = 0.4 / 26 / 26.7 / 26.3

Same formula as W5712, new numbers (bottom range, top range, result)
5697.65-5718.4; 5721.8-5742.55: 1.07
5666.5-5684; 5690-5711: 0.97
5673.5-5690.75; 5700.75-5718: 0.97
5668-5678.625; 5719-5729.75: 1.02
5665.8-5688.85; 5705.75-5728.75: 1.00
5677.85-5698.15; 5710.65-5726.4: 1.03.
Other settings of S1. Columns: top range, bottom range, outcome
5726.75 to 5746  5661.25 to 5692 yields 1.05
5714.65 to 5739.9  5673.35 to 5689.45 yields 1.04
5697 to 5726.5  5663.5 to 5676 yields 0.99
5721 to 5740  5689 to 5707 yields 1.06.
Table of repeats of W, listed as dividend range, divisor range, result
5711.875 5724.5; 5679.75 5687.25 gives 1.04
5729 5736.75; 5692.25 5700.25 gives 1.04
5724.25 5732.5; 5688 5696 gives 1.03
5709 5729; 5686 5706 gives 1.03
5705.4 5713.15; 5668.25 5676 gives 0.94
